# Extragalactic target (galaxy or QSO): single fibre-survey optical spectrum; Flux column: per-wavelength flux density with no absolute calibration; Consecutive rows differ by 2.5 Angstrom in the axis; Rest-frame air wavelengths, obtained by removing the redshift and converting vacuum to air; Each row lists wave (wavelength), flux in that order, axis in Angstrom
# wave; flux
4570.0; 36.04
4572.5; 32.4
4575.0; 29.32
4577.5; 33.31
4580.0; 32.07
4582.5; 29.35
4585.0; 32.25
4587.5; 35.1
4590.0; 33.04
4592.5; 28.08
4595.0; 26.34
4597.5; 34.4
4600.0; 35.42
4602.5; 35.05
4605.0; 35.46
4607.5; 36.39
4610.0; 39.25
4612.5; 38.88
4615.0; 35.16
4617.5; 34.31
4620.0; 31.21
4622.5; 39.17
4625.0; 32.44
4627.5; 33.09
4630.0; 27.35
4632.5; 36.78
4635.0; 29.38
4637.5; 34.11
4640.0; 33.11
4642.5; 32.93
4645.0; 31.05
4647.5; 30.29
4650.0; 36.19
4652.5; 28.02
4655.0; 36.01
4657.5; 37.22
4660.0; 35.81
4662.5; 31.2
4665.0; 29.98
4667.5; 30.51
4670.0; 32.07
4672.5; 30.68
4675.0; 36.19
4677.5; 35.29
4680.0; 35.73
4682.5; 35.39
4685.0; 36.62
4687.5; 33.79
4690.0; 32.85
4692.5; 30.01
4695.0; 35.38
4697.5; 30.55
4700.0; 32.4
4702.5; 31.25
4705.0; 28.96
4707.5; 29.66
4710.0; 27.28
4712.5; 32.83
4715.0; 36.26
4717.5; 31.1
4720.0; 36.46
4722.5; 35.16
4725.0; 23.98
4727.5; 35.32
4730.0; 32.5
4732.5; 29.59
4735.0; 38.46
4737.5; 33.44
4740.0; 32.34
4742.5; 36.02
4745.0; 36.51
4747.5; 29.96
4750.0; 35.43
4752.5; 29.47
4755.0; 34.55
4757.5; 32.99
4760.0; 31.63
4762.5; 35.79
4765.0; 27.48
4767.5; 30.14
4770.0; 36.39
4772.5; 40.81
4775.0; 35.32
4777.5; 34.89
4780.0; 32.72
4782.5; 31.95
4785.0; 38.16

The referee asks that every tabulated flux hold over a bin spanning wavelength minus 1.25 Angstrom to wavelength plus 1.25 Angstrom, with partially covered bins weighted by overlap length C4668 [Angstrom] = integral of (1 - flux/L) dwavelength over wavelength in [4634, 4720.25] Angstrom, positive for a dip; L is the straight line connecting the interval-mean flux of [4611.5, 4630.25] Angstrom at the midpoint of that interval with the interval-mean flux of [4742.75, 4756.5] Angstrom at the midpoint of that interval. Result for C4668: 2.9 Angstrom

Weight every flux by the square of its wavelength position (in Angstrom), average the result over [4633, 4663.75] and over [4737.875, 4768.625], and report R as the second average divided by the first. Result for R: 1.0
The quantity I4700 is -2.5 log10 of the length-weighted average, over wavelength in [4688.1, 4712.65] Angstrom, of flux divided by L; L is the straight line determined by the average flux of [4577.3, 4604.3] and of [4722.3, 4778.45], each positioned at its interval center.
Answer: 0.06 mag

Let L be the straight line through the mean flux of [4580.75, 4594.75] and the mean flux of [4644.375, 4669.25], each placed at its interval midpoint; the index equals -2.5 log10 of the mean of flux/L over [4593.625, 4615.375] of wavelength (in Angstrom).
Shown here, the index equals -0.12 mag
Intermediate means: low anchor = 31.2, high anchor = 32.7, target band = 35.1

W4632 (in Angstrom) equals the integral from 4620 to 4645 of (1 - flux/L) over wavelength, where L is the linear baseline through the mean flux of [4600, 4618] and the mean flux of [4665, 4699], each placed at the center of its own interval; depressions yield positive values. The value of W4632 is 1.73 Angstrom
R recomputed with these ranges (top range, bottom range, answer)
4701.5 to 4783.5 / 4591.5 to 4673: 1.04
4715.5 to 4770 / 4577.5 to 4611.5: 1.05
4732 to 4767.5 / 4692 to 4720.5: 1.06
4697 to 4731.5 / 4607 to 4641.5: 0.96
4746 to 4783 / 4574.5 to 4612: 1.08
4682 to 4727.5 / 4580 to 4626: 0.99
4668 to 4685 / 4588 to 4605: 1.09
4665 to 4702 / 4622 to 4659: 1.02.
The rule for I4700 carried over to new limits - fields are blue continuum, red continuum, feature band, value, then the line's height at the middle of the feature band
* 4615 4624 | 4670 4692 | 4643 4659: 0.045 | 34.6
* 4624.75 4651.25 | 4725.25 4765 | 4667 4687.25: -0.048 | 32.7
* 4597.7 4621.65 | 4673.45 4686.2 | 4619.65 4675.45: 0.092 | 35.7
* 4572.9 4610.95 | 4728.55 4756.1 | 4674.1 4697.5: -0.034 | 33.3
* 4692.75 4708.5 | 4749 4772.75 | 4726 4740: -0.041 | 32.3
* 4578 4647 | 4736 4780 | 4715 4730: 0.029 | 33.6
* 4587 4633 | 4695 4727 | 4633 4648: 0.037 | 33.3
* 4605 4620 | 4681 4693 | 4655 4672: 0.057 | 34.7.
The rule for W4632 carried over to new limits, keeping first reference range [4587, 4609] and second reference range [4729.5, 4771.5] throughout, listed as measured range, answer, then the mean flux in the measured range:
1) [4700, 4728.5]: 1.3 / 31.7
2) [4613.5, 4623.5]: -0.5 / 35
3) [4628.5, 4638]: 0.4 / 31.8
